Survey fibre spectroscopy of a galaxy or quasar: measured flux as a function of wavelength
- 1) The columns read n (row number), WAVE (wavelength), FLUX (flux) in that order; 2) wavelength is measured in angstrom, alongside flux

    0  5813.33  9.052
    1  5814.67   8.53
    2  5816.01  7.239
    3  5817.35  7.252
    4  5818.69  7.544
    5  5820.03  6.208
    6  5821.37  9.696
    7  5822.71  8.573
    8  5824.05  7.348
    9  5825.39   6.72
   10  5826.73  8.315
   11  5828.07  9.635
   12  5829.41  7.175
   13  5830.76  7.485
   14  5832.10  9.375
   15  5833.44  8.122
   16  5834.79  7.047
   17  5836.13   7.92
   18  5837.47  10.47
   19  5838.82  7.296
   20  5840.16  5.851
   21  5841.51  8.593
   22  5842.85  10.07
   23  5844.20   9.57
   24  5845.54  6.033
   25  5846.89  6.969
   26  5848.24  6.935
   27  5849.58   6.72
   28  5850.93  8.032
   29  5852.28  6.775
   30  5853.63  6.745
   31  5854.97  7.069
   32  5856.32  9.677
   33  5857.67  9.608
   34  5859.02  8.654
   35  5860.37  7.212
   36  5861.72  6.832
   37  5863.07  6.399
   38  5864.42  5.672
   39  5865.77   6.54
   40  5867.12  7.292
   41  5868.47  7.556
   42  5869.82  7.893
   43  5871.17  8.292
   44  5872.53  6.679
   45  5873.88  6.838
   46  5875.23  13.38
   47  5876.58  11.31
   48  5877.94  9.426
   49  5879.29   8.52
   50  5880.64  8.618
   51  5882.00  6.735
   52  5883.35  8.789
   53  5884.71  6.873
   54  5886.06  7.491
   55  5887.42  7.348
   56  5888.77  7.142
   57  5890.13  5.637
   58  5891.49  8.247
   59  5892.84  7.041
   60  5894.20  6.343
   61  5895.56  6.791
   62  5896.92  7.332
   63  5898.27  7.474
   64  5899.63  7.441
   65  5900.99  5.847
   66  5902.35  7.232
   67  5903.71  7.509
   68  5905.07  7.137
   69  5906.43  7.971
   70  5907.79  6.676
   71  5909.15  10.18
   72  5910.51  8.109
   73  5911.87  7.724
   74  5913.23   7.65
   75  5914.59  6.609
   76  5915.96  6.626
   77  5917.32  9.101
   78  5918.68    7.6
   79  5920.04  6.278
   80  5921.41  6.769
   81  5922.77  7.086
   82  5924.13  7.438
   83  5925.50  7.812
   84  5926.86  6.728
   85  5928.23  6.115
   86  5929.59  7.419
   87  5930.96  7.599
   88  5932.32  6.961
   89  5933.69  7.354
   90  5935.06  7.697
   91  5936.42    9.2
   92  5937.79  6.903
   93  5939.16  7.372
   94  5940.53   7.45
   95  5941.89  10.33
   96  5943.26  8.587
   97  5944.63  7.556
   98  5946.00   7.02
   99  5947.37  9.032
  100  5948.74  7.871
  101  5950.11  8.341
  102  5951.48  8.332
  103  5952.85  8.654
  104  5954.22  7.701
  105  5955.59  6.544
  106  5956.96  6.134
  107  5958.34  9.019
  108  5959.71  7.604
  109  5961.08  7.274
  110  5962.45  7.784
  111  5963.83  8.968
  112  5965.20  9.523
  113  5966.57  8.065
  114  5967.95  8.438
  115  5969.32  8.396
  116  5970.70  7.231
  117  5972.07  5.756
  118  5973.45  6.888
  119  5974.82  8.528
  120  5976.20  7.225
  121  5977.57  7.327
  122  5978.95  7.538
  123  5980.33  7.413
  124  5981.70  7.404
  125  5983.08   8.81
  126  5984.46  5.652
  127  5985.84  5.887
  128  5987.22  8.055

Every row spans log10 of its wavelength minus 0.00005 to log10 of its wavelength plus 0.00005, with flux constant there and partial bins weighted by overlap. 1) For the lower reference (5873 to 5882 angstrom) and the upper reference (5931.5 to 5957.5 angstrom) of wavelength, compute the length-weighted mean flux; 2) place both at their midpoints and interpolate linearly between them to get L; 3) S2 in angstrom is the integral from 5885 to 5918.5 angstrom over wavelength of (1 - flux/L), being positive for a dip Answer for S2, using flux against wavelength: 5.6 angstrom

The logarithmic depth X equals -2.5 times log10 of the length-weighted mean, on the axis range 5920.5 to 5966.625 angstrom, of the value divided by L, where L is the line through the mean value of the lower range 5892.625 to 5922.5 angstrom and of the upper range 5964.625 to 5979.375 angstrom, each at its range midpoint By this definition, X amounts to -0.03 mag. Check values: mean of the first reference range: 7.34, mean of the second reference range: 7.71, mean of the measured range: 7.76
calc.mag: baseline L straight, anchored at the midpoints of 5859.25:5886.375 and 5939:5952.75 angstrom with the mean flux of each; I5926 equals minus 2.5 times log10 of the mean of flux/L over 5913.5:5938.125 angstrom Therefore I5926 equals 0.120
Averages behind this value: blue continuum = 7.94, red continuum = 8.24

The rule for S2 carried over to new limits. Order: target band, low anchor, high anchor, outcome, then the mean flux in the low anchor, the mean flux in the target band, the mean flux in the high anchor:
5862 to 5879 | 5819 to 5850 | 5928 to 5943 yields -0.5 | 7.93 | 8.09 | 7.75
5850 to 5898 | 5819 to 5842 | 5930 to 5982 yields 1.2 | 7.98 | 7.73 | 7.82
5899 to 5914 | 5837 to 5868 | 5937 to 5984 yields 0.3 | 7.59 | 7.58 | 7.84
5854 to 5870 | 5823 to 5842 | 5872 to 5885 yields 1.9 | 7.96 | 7.51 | 8.8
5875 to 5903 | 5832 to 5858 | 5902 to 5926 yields -0.4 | 7.89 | 7.77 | 7.53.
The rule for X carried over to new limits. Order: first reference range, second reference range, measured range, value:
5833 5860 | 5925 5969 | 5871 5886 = -0.10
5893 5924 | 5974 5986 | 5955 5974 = -0.05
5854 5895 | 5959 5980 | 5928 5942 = 0.02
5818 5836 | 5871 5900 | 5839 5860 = 0.02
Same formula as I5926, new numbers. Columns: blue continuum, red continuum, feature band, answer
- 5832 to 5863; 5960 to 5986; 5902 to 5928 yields 0.04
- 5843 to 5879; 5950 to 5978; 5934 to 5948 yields -0.04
